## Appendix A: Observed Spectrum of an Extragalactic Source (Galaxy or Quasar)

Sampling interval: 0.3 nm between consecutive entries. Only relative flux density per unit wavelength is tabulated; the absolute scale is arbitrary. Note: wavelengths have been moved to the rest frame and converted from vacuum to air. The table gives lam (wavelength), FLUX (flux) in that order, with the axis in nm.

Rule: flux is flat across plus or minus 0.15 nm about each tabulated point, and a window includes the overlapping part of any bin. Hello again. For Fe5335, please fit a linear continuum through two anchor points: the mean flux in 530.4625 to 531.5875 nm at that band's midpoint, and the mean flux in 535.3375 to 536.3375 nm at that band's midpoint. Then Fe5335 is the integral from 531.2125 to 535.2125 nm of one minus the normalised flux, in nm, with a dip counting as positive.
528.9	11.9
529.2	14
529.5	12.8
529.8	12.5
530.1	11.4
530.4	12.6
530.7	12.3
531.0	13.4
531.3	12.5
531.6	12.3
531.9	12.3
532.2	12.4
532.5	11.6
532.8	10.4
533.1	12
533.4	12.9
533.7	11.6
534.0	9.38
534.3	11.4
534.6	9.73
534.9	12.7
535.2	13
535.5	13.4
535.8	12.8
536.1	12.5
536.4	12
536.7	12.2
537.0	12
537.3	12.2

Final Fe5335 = 0.33 nm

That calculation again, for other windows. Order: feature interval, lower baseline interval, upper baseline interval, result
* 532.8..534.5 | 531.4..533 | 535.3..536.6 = 0.117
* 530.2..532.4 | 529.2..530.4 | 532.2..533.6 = -0.061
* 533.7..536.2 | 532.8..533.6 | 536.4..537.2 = 0.045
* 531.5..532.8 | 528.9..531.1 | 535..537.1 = 0.070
